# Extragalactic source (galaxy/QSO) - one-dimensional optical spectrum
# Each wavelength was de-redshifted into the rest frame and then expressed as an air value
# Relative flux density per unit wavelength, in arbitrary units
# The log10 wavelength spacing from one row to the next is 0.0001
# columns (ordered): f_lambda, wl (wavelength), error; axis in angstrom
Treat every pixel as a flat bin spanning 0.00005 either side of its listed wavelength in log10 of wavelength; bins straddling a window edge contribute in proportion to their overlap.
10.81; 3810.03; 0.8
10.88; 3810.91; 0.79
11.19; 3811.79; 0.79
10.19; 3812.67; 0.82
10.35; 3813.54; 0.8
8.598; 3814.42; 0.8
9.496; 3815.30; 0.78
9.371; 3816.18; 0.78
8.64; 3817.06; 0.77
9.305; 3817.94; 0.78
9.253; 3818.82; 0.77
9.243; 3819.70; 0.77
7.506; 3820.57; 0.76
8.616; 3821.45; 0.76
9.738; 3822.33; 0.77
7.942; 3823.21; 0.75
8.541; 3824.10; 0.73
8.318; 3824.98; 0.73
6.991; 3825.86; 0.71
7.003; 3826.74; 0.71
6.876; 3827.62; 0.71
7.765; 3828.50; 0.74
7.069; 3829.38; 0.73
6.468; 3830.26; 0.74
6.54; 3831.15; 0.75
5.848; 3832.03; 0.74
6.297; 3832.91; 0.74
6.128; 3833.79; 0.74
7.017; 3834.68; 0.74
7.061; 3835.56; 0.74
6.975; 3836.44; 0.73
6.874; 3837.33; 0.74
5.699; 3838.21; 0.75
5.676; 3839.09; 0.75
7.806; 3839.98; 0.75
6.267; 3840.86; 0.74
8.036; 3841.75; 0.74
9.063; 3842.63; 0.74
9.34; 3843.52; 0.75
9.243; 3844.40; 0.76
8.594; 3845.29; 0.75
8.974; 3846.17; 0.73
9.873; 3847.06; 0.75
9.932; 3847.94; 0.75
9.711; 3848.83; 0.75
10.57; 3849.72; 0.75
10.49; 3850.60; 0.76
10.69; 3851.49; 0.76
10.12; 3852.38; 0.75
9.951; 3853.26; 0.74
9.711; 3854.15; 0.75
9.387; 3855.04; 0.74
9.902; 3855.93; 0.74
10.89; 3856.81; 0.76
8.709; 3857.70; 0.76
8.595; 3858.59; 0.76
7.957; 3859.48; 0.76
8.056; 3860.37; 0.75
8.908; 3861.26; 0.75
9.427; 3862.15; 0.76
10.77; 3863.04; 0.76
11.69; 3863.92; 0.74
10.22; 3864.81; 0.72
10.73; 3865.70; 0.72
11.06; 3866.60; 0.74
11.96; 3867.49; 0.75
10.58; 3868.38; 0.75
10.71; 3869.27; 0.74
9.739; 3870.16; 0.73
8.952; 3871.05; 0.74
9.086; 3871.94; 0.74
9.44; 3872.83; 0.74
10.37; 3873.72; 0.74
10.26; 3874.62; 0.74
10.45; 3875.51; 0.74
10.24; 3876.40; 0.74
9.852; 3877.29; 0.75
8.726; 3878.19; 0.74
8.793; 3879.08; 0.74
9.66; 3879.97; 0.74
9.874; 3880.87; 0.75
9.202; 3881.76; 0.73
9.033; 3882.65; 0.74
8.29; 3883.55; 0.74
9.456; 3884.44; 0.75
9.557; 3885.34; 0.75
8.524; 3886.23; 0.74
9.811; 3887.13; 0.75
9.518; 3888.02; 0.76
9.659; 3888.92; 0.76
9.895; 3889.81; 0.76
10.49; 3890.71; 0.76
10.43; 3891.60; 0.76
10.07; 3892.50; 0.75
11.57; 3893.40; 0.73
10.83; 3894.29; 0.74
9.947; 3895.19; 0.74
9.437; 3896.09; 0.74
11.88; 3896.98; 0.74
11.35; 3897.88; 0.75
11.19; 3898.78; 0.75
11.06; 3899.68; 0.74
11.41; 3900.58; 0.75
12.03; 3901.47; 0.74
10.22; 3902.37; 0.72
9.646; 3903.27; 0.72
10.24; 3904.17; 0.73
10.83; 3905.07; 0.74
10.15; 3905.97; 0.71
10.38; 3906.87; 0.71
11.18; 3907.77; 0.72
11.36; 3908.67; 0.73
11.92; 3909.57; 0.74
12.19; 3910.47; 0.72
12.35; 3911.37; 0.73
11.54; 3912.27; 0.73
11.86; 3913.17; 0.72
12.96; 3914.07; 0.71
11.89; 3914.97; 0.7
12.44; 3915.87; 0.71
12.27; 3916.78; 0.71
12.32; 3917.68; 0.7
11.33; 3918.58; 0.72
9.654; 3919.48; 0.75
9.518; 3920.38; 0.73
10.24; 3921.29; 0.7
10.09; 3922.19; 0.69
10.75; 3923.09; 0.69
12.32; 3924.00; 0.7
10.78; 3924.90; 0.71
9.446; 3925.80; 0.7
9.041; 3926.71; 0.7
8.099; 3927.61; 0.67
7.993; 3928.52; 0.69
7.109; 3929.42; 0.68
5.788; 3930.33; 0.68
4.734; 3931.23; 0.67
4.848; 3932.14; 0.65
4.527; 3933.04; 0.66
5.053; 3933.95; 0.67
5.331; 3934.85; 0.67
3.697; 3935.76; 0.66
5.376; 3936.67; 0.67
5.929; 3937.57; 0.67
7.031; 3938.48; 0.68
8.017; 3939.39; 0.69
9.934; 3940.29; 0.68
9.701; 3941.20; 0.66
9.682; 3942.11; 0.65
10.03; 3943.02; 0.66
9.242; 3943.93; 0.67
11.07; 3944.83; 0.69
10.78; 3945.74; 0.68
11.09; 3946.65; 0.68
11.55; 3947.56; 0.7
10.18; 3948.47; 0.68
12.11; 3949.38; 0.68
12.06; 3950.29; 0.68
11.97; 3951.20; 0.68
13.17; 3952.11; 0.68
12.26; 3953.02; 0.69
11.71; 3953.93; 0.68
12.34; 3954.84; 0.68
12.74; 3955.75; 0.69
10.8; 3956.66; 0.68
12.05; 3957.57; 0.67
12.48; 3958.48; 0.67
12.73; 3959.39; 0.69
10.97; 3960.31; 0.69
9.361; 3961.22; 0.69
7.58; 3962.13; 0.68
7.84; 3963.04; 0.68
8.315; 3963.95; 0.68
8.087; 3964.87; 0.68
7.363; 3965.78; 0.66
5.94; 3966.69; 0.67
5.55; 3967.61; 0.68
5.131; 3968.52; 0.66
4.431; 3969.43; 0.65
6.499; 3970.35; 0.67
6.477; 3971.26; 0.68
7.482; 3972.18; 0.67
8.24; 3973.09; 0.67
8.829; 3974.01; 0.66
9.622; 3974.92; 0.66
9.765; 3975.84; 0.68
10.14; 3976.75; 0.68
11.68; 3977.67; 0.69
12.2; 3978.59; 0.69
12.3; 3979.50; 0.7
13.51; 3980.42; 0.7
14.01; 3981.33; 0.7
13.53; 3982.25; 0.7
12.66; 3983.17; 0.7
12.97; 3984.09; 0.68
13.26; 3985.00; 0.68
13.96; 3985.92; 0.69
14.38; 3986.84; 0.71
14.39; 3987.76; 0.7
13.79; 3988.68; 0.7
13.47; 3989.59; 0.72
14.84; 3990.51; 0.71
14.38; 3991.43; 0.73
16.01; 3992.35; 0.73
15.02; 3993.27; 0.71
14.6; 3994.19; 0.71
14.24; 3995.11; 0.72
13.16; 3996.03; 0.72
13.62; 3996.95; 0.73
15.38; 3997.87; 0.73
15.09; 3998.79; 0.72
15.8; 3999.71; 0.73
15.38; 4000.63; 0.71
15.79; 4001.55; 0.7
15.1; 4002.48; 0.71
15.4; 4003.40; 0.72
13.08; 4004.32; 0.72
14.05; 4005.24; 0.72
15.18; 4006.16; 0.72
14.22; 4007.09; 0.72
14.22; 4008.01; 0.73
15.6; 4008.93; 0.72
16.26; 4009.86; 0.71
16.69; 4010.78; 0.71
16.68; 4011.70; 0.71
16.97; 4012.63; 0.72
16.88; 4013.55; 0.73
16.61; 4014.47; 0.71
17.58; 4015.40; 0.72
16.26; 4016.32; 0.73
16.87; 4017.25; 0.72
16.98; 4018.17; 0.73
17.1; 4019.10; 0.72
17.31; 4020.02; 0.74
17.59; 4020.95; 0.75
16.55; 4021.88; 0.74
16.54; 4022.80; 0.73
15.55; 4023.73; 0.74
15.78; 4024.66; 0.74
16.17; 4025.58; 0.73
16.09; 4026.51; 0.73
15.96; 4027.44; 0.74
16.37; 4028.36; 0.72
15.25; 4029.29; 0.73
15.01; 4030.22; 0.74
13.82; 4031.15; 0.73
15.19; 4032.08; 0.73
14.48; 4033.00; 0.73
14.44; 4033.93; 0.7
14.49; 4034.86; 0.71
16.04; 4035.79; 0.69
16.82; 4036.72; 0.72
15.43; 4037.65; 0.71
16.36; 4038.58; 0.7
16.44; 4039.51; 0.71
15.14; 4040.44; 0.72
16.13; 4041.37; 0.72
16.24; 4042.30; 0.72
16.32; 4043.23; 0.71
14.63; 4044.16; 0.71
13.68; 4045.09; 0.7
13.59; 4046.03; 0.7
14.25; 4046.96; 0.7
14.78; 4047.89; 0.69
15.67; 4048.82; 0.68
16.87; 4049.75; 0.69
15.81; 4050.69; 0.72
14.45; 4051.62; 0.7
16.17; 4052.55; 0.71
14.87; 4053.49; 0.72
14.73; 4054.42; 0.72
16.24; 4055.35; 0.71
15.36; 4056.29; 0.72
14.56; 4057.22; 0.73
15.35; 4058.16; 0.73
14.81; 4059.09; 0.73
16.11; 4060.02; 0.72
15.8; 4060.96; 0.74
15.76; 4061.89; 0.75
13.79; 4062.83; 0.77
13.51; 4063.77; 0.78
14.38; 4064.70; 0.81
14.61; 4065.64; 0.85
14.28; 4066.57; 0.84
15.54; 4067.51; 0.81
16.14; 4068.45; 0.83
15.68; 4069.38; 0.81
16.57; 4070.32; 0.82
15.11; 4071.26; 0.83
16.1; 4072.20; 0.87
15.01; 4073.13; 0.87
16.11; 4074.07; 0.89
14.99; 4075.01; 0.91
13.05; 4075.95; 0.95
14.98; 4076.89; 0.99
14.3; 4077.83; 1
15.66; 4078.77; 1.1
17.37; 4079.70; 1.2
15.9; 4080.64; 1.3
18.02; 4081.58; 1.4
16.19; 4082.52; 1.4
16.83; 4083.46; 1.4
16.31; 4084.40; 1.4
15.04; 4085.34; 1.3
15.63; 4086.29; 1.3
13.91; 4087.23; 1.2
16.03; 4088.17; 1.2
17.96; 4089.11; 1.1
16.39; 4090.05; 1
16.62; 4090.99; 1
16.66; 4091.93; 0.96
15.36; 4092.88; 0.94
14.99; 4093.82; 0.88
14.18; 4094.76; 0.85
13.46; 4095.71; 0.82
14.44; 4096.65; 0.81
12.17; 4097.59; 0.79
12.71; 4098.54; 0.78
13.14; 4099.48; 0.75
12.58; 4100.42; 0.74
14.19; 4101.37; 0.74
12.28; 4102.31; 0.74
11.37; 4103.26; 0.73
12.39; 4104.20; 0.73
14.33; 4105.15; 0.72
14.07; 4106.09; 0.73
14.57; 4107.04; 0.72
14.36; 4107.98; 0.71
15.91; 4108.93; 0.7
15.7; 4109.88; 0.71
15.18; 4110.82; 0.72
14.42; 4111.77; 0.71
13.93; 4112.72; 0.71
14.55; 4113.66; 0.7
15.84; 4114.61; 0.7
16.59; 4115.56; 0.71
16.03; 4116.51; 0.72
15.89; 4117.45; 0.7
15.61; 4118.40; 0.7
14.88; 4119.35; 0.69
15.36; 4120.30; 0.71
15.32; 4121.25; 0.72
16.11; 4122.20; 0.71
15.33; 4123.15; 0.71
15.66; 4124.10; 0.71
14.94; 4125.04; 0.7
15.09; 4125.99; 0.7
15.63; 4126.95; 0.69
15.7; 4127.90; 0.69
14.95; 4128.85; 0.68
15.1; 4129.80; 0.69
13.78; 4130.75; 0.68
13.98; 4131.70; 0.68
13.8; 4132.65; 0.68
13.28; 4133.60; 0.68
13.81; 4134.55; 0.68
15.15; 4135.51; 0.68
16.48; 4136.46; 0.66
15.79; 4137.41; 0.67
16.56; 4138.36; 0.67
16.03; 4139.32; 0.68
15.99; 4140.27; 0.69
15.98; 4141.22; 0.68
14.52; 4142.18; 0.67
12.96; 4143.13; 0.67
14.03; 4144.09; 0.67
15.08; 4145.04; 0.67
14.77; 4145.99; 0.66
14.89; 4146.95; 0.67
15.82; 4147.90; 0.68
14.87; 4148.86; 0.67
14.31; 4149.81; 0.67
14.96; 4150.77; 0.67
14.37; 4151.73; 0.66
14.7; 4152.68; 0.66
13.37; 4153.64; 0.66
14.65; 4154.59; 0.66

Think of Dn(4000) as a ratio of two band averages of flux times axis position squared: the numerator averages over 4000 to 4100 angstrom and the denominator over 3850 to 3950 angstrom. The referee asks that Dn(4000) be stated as 1.7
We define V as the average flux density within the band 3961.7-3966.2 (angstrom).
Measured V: 7.84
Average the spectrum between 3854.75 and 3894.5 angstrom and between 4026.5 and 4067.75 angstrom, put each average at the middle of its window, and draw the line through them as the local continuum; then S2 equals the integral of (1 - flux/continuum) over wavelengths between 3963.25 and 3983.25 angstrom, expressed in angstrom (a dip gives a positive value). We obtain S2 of 5.96 angstrom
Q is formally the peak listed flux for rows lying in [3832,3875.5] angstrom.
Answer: 11.96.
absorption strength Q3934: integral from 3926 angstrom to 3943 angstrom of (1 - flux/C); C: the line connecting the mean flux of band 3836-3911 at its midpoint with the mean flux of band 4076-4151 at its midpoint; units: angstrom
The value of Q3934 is 6.5 angstrom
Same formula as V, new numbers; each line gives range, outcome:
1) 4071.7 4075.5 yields 15.5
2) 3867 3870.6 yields 10.8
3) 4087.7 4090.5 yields 16.8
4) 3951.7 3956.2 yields 12.4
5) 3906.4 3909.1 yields 11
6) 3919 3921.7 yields 9.81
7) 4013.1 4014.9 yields 16.8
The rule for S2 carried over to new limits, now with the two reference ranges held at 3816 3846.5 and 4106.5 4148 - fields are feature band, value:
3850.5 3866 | -2.6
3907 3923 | -2.7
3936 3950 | 1.5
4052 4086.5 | -4.5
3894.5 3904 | -1.4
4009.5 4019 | -3.5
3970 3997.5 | -1.9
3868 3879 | -1.3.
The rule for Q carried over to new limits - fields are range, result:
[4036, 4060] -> 16.87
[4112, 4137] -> 16.59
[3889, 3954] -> 13.17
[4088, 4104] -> 17.96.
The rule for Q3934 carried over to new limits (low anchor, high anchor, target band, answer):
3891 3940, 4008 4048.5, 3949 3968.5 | 2.86 angstrom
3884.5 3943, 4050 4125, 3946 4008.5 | -0.90 angstrom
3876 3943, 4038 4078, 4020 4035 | -1.70 angstrom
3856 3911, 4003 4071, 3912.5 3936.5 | 5.28 angstrom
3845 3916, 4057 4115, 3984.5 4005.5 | -2.72 angstrom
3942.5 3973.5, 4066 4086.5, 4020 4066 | -4.85 angstrom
